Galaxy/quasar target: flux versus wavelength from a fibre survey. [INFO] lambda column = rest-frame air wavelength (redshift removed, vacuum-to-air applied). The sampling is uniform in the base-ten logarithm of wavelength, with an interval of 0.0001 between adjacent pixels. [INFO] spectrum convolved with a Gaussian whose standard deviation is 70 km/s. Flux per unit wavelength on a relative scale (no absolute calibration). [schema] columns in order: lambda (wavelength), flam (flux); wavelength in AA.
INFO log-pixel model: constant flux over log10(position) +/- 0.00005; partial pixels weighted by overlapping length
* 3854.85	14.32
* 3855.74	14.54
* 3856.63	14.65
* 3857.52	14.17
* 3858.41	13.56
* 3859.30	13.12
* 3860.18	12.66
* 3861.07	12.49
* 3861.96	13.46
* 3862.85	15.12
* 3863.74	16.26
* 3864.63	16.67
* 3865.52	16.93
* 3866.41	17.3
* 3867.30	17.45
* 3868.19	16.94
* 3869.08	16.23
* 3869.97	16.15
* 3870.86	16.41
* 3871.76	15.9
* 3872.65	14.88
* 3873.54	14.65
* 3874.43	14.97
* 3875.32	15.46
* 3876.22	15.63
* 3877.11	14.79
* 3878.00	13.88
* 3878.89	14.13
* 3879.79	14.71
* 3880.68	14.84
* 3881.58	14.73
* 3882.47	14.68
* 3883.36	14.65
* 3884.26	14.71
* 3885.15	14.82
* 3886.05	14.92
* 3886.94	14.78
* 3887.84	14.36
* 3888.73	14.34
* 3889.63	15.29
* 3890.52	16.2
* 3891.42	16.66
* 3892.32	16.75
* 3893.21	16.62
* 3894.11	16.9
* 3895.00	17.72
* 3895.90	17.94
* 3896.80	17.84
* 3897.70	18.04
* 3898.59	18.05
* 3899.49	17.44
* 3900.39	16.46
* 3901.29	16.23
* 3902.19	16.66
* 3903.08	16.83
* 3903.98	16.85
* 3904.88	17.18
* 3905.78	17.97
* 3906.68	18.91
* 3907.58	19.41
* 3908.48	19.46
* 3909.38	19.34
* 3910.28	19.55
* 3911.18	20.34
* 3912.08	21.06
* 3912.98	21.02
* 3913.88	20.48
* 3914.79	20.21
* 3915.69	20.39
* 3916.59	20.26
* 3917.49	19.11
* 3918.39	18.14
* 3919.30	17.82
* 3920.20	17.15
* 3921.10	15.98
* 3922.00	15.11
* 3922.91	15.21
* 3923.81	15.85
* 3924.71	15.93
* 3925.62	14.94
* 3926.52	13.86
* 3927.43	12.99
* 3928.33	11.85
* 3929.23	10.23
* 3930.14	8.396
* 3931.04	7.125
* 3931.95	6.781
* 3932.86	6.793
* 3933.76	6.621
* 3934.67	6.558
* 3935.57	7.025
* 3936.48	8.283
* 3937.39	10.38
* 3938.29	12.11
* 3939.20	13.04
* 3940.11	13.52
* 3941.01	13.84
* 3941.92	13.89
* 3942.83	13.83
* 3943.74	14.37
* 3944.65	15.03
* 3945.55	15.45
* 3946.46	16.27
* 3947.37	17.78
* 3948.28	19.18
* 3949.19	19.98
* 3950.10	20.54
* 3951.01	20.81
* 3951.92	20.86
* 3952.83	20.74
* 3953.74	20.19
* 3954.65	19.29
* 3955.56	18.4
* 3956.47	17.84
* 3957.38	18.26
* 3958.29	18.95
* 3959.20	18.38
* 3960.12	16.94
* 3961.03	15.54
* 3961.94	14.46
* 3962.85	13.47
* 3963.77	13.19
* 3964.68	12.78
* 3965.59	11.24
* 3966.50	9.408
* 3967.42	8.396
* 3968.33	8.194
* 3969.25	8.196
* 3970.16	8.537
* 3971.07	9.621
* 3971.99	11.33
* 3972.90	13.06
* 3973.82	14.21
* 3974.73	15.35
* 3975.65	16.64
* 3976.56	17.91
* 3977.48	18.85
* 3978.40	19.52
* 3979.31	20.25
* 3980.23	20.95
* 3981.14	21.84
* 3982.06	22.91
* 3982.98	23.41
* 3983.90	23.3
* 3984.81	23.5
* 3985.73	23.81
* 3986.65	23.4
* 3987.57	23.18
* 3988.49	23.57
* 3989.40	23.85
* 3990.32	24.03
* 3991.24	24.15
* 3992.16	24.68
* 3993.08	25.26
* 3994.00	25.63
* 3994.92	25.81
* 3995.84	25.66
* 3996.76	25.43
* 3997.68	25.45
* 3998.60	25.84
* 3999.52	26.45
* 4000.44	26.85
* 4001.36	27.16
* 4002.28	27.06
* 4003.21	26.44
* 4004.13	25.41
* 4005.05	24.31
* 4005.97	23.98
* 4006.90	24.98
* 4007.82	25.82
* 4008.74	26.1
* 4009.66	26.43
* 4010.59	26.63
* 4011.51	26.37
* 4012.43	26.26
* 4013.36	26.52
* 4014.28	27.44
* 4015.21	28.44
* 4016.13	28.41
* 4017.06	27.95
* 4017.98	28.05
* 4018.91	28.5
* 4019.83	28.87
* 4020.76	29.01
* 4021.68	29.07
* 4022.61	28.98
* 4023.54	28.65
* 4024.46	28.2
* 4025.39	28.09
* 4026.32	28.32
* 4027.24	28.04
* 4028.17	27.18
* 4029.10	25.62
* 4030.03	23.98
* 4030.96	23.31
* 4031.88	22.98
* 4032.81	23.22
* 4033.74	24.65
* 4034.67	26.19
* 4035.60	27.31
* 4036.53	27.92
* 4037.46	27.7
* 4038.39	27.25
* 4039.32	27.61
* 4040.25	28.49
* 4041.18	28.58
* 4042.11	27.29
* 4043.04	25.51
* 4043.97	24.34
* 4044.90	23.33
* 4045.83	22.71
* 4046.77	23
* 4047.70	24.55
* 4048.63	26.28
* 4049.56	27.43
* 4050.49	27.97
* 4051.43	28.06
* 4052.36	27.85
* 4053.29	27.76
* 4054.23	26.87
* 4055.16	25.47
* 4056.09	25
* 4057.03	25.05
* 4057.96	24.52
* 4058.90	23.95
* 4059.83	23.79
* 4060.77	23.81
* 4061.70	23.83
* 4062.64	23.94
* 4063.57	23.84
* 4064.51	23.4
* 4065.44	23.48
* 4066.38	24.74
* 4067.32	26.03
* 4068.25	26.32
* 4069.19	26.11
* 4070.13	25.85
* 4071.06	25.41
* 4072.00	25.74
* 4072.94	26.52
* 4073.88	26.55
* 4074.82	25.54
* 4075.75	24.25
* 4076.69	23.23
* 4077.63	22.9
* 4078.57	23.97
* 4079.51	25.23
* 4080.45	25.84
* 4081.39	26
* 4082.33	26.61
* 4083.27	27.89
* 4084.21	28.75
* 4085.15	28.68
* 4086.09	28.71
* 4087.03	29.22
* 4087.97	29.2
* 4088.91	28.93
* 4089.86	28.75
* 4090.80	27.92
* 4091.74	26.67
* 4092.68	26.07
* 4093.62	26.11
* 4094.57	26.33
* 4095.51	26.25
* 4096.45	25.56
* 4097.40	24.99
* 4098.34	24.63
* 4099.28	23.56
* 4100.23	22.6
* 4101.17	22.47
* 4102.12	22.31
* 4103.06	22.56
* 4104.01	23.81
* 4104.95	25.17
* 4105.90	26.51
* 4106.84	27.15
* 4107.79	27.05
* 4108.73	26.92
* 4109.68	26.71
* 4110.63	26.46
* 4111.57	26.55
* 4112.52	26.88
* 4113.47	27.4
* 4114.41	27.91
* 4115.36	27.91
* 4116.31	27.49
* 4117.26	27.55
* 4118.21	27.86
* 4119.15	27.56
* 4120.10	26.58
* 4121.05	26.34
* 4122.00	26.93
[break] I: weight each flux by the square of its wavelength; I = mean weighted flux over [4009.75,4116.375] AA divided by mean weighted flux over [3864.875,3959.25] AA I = 1.77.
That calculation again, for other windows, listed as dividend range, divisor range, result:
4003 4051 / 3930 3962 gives 1.87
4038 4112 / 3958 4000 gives 1.43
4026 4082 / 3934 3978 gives 1.84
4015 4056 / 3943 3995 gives 1.53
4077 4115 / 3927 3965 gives 1.96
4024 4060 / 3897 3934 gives 1.71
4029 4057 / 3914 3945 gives 2.05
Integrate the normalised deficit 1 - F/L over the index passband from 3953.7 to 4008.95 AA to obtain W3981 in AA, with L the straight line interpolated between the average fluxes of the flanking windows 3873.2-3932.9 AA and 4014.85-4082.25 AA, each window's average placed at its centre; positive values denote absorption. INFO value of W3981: 4.2 AA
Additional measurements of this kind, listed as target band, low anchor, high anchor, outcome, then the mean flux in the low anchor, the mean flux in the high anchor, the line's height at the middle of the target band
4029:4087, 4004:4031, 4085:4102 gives 2.2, 27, 26.3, 26.7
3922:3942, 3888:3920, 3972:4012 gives 8.6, 18.1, 23.3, 19.7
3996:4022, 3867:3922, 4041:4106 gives -4.9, 16.9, 25.6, 22.5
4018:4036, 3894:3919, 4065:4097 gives -2.2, 18.6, 26.3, 23.9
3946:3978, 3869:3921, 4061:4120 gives 7.0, 16.9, 26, 20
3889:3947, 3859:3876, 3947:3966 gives 4.1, 15.4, 17.6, 16.7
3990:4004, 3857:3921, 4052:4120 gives -2.6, 16.6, 25.9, 21.7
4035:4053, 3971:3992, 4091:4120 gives -2.7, 20.2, 25.9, 23.1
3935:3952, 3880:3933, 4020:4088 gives 3.5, 16.2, 26.1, 18.7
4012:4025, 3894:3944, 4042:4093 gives -3.4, 15.3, 25.8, 22.4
